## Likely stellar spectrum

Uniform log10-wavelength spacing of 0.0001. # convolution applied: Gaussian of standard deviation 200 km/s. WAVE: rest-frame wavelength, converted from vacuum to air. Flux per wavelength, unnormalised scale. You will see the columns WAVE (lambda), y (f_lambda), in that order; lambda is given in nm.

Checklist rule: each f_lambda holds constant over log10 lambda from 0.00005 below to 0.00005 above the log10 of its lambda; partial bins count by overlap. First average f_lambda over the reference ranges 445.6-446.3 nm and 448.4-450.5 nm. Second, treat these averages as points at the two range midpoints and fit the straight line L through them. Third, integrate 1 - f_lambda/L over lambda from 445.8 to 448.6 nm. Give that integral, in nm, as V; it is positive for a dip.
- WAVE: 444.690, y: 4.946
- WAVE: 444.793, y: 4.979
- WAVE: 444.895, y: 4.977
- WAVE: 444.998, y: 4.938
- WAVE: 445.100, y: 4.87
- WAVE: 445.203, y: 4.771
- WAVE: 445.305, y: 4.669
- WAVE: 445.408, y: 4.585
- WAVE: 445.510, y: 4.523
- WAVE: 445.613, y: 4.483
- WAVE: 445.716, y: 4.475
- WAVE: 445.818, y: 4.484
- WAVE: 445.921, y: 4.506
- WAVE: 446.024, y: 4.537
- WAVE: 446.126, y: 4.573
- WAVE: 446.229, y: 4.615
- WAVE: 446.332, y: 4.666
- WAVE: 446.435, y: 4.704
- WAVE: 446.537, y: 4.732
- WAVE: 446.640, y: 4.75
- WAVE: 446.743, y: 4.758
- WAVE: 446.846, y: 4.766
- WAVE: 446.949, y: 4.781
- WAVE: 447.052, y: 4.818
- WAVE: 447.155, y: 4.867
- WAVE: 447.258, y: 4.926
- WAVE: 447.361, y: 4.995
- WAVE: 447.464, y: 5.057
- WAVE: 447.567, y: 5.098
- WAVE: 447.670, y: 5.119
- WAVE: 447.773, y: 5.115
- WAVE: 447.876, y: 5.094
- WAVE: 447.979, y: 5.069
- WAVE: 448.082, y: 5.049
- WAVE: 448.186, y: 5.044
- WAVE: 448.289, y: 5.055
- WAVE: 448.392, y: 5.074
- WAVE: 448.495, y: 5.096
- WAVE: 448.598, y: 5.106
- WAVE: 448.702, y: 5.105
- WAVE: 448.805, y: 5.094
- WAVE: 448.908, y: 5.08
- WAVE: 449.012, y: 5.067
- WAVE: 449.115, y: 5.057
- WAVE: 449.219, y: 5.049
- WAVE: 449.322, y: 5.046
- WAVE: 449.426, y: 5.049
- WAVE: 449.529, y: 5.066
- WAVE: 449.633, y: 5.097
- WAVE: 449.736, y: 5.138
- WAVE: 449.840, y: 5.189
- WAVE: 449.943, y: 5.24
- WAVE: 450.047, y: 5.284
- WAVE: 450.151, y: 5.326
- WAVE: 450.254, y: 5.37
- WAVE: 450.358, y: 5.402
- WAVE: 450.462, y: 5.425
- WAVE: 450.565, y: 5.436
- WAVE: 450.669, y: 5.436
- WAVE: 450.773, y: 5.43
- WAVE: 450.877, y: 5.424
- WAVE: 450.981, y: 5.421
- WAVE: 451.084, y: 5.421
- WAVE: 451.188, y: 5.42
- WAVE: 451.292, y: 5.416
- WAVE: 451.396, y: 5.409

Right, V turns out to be -0.07 nm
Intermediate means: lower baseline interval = 4.53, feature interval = 4.87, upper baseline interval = 5.16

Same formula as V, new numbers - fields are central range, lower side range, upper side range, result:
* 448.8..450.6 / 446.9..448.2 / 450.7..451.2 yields 0.027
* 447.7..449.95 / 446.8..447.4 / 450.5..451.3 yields 0.012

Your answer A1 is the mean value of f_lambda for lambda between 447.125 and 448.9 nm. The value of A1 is 5.06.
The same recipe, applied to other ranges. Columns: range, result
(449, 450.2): 5.13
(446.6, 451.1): 5.12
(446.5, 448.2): 4.94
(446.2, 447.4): 4.78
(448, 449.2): 5.07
